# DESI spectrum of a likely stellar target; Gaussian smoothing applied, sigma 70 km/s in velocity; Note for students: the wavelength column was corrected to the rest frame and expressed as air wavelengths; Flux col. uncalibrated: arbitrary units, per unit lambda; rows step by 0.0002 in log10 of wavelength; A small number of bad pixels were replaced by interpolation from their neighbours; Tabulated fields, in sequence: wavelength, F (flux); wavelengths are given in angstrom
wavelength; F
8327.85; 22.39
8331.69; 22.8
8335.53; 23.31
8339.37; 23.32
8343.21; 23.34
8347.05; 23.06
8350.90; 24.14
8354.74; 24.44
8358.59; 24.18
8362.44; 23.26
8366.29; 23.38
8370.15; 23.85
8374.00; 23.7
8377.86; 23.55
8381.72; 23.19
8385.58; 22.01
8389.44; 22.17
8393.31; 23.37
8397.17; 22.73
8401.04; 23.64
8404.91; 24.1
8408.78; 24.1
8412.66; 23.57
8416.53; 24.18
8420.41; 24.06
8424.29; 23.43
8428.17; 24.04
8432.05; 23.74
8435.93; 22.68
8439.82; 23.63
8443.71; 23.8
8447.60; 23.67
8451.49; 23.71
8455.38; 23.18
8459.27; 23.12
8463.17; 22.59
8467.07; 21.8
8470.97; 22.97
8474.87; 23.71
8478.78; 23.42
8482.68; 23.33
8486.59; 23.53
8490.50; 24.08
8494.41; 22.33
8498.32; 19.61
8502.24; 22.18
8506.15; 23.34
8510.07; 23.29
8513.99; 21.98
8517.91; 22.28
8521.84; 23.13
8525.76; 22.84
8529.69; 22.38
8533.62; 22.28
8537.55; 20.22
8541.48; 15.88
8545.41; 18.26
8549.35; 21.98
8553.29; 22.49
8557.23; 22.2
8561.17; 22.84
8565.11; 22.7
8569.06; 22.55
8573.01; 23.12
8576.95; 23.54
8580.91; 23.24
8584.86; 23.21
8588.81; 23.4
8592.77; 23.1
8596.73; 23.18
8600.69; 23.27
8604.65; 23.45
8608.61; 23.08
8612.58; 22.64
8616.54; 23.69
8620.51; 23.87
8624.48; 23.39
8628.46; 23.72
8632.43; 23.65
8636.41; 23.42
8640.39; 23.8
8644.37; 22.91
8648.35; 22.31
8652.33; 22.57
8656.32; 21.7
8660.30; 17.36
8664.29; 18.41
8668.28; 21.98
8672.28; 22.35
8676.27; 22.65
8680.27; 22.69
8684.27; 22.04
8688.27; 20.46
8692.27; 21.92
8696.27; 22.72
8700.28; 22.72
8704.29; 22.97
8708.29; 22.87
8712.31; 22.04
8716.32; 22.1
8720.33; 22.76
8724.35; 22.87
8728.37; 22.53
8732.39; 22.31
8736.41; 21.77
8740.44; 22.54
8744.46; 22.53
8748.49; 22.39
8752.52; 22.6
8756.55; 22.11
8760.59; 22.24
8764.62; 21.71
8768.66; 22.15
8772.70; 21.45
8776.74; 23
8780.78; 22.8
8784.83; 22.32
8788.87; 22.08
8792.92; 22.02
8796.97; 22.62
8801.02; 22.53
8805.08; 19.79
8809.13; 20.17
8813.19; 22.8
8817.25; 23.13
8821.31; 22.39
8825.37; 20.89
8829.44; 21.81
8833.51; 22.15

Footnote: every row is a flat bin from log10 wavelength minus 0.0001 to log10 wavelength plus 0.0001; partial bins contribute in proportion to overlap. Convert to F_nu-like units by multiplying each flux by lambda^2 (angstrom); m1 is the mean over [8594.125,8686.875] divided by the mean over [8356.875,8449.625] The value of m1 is 1.0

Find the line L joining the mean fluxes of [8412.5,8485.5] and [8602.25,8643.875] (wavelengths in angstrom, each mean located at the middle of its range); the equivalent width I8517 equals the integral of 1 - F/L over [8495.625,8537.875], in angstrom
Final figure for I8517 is 2.2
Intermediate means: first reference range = 23.4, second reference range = 23.4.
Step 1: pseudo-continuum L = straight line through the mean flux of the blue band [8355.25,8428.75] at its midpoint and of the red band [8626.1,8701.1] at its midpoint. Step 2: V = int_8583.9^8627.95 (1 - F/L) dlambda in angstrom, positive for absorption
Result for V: -1.9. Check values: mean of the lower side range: 23.5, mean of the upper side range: 22.1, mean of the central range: 23.3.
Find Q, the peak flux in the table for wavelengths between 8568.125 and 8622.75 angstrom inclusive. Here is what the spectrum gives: 23.87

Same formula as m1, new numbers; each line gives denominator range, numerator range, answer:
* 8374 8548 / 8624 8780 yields 1.03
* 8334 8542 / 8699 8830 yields 1.04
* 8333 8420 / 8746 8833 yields 1.03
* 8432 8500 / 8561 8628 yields 1.04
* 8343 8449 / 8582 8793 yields 1.02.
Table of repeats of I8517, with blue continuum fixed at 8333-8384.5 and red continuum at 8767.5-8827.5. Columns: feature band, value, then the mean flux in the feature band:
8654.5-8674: 1.9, 20.3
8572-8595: -0.5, 23.3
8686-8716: 0.2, 22.2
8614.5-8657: -1.2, 23.2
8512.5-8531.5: 0.4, 22.5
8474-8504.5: 0.5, 22.7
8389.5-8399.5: 0.2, 22.9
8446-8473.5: 0.2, 23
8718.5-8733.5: -0.3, 22.6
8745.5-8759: -0.1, 22.4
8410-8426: -0.3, 23.8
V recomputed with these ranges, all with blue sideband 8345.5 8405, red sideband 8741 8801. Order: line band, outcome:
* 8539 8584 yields 2.3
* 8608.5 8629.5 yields -0.6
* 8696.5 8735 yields -0.2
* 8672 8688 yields 0.2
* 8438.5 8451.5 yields -0.3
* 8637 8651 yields -0.2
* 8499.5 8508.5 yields 0.2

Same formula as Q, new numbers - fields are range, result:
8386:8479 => 24.18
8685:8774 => 22.97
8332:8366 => 24.44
